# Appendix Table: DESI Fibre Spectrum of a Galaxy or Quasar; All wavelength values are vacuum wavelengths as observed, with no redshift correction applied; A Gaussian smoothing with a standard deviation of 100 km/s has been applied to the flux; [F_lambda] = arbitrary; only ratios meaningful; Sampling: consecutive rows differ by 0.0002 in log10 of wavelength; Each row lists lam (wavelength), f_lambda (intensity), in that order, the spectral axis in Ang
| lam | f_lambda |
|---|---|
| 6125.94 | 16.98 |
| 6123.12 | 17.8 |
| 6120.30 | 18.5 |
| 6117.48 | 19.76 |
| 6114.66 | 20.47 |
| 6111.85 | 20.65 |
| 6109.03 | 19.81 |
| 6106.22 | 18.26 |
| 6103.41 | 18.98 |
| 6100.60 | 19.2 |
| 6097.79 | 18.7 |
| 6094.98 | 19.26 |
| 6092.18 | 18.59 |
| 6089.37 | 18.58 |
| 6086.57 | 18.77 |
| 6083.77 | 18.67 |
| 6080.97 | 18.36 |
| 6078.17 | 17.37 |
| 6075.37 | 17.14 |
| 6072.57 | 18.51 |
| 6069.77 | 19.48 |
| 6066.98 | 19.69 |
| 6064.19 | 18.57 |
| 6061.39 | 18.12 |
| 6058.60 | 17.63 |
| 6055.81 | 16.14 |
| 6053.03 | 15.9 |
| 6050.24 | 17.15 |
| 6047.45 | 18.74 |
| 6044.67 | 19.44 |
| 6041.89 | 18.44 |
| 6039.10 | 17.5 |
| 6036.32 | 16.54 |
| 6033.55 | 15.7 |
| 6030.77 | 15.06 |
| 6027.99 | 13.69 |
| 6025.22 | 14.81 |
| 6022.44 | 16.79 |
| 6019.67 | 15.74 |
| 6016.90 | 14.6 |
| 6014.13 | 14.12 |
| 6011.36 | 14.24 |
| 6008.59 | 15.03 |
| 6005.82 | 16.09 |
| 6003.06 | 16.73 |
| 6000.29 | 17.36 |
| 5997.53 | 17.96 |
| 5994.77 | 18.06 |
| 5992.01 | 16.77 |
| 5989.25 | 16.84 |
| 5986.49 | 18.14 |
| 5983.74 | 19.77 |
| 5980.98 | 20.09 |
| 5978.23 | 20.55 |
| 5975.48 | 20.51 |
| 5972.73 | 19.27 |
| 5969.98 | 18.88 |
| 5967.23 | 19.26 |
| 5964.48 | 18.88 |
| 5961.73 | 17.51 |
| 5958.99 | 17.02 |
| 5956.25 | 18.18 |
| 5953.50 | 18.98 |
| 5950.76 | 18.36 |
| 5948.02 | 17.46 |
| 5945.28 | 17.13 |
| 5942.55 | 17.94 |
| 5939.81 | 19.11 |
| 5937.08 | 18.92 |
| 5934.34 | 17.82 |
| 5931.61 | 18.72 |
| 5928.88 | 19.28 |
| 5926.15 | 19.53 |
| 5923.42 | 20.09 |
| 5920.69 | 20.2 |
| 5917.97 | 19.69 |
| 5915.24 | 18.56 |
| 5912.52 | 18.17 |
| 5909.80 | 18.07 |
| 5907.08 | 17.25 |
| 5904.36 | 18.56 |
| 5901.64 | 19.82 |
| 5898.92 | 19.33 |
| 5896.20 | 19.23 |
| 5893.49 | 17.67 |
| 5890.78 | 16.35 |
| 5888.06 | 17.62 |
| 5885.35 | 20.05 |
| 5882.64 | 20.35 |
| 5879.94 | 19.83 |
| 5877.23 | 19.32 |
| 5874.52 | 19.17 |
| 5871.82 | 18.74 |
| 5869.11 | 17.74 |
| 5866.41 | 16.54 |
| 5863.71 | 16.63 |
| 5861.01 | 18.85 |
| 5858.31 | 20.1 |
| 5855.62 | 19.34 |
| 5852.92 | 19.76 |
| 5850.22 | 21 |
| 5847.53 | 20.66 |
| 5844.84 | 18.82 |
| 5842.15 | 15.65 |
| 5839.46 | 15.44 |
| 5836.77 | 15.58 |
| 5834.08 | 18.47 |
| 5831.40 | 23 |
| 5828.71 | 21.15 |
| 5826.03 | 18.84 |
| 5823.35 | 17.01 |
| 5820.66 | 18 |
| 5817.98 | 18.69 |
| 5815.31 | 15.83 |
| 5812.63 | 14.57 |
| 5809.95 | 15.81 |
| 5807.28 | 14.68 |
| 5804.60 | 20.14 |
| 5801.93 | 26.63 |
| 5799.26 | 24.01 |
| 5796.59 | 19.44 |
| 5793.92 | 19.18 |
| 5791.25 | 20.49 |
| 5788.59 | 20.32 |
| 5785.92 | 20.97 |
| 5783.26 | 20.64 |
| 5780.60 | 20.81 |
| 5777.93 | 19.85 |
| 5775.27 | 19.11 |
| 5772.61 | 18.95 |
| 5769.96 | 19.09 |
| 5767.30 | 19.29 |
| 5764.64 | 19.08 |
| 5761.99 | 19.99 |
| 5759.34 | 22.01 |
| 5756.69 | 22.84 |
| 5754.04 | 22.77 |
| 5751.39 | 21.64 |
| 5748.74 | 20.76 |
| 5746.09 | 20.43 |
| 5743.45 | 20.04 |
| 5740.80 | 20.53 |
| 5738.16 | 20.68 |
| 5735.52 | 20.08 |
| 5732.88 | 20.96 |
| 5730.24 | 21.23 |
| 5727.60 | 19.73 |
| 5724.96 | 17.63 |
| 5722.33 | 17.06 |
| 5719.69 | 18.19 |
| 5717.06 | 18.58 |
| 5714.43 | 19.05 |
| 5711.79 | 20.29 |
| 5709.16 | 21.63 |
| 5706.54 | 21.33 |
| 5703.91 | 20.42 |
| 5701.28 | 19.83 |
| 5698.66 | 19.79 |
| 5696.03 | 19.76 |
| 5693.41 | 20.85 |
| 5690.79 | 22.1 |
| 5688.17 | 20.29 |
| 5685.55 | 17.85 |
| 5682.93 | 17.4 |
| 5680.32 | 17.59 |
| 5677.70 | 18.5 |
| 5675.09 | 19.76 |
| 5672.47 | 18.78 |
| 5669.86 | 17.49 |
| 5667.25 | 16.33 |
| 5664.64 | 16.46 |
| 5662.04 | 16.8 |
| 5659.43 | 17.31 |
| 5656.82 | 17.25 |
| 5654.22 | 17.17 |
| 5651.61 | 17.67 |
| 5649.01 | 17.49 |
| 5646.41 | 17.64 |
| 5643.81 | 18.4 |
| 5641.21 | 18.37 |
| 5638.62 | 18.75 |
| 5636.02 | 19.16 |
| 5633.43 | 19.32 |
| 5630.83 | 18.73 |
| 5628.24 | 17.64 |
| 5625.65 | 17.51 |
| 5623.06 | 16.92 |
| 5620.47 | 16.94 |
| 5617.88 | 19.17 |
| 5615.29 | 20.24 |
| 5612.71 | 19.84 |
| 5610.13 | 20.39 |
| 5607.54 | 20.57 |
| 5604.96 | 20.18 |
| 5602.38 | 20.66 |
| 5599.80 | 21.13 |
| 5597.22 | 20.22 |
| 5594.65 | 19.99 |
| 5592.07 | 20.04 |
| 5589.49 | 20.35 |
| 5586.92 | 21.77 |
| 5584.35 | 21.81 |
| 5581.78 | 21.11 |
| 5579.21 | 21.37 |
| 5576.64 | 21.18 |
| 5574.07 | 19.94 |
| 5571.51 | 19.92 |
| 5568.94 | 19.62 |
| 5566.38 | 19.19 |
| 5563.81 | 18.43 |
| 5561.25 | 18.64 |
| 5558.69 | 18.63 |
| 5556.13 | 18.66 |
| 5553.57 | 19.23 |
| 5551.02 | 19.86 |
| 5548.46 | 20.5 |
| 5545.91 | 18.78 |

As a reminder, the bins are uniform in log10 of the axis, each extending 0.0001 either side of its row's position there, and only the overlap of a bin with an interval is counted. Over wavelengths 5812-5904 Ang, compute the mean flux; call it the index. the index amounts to 18.5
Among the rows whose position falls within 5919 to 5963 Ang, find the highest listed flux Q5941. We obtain 20.2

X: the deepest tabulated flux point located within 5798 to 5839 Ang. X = 14.57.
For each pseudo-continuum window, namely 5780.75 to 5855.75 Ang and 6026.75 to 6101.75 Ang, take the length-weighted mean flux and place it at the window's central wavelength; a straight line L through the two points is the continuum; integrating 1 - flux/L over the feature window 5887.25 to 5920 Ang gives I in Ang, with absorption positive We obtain 0.4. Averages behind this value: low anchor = 19.1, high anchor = 17.8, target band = 18.4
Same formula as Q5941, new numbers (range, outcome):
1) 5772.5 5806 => 26.63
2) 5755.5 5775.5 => 22.84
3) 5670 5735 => 22.1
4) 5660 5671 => 17.49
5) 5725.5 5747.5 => 21.23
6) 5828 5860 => 23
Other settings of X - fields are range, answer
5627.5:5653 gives 17.49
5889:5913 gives 16.35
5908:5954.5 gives 17.13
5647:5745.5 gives 16.33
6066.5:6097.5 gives 17.14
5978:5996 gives 16.77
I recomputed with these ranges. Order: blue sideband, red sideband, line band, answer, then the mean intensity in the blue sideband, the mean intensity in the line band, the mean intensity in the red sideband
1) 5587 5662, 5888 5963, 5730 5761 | -4.0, 18.9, 21.2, 18.5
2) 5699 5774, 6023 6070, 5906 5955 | -1.0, 20.1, 18.6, 17.2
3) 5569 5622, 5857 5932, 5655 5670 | 2.3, 20.3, 16.9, 18.8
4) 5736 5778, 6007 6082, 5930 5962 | -0.1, 20.5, 18.1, 16.8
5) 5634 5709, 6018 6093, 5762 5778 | -0.8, 18.7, 19.2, 17.4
